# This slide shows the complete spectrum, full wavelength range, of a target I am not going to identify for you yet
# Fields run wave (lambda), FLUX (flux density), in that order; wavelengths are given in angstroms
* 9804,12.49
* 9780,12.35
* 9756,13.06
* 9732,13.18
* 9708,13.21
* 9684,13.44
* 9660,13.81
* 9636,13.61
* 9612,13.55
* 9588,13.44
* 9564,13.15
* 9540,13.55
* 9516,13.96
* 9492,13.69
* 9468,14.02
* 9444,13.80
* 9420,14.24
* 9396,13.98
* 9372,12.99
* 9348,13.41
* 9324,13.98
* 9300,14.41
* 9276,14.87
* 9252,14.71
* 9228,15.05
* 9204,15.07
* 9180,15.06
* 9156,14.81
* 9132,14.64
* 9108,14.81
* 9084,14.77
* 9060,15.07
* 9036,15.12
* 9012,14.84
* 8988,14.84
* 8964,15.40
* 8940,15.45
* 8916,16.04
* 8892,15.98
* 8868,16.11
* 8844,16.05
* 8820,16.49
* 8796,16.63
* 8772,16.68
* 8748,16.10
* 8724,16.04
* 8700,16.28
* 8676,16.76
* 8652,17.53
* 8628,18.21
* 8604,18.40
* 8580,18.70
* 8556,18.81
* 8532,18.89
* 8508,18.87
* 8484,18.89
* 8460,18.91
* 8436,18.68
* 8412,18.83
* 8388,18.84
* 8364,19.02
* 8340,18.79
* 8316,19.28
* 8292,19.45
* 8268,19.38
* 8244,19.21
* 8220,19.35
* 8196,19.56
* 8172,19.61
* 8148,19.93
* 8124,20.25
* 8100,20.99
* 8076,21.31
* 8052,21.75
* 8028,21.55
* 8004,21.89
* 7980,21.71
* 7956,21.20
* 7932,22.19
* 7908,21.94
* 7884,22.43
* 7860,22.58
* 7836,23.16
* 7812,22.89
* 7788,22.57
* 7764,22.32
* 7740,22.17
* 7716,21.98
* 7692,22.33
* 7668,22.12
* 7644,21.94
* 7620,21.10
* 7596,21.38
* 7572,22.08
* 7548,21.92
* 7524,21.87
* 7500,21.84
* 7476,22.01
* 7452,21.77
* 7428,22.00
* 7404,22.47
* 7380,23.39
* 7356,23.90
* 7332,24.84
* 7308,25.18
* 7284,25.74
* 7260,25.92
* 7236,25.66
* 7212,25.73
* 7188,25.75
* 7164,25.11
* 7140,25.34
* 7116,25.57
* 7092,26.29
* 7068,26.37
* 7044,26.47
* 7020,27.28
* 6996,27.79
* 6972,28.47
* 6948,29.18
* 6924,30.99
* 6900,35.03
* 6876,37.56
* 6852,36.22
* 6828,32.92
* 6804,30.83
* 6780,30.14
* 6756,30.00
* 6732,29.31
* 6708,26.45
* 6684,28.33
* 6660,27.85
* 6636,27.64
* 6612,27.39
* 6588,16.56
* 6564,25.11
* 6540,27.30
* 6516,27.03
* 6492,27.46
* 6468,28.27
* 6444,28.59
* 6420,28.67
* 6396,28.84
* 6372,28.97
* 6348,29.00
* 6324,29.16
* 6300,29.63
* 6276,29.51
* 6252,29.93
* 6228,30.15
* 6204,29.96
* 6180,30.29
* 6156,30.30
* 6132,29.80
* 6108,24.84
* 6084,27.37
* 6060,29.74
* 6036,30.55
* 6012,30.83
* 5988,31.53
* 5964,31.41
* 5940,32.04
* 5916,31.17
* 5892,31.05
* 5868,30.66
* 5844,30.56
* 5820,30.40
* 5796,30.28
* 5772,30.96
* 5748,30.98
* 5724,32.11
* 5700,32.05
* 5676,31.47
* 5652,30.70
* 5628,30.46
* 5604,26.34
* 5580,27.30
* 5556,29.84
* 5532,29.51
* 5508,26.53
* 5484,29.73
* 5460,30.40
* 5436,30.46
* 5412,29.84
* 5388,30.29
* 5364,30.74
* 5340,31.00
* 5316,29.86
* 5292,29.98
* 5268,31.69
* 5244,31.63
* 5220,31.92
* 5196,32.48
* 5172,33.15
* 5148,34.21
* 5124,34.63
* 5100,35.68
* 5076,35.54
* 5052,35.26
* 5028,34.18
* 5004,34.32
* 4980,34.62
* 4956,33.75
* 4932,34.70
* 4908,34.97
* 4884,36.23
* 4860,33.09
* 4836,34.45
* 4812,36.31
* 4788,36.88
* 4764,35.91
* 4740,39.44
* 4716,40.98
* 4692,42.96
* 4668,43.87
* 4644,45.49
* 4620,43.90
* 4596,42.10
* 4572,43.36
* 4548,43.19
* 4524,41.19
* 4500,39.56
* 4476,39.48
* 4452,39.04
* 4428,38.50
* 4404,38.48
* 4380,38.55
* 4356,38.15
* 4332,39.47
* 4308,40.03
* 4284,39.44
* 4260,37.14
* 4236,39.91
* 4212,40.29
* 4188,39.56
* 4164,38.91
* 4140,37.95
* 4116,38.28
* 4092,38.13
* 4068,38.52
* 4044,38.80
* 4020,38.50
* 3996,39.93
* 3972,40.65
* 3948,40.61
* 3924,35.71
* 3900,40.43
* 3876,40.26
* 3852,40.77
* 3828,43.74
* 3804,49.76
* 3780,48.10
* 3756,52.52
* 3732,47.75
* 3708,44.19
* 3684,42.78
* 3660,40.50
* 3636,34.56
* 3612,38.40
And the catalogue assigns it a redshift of 0.764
